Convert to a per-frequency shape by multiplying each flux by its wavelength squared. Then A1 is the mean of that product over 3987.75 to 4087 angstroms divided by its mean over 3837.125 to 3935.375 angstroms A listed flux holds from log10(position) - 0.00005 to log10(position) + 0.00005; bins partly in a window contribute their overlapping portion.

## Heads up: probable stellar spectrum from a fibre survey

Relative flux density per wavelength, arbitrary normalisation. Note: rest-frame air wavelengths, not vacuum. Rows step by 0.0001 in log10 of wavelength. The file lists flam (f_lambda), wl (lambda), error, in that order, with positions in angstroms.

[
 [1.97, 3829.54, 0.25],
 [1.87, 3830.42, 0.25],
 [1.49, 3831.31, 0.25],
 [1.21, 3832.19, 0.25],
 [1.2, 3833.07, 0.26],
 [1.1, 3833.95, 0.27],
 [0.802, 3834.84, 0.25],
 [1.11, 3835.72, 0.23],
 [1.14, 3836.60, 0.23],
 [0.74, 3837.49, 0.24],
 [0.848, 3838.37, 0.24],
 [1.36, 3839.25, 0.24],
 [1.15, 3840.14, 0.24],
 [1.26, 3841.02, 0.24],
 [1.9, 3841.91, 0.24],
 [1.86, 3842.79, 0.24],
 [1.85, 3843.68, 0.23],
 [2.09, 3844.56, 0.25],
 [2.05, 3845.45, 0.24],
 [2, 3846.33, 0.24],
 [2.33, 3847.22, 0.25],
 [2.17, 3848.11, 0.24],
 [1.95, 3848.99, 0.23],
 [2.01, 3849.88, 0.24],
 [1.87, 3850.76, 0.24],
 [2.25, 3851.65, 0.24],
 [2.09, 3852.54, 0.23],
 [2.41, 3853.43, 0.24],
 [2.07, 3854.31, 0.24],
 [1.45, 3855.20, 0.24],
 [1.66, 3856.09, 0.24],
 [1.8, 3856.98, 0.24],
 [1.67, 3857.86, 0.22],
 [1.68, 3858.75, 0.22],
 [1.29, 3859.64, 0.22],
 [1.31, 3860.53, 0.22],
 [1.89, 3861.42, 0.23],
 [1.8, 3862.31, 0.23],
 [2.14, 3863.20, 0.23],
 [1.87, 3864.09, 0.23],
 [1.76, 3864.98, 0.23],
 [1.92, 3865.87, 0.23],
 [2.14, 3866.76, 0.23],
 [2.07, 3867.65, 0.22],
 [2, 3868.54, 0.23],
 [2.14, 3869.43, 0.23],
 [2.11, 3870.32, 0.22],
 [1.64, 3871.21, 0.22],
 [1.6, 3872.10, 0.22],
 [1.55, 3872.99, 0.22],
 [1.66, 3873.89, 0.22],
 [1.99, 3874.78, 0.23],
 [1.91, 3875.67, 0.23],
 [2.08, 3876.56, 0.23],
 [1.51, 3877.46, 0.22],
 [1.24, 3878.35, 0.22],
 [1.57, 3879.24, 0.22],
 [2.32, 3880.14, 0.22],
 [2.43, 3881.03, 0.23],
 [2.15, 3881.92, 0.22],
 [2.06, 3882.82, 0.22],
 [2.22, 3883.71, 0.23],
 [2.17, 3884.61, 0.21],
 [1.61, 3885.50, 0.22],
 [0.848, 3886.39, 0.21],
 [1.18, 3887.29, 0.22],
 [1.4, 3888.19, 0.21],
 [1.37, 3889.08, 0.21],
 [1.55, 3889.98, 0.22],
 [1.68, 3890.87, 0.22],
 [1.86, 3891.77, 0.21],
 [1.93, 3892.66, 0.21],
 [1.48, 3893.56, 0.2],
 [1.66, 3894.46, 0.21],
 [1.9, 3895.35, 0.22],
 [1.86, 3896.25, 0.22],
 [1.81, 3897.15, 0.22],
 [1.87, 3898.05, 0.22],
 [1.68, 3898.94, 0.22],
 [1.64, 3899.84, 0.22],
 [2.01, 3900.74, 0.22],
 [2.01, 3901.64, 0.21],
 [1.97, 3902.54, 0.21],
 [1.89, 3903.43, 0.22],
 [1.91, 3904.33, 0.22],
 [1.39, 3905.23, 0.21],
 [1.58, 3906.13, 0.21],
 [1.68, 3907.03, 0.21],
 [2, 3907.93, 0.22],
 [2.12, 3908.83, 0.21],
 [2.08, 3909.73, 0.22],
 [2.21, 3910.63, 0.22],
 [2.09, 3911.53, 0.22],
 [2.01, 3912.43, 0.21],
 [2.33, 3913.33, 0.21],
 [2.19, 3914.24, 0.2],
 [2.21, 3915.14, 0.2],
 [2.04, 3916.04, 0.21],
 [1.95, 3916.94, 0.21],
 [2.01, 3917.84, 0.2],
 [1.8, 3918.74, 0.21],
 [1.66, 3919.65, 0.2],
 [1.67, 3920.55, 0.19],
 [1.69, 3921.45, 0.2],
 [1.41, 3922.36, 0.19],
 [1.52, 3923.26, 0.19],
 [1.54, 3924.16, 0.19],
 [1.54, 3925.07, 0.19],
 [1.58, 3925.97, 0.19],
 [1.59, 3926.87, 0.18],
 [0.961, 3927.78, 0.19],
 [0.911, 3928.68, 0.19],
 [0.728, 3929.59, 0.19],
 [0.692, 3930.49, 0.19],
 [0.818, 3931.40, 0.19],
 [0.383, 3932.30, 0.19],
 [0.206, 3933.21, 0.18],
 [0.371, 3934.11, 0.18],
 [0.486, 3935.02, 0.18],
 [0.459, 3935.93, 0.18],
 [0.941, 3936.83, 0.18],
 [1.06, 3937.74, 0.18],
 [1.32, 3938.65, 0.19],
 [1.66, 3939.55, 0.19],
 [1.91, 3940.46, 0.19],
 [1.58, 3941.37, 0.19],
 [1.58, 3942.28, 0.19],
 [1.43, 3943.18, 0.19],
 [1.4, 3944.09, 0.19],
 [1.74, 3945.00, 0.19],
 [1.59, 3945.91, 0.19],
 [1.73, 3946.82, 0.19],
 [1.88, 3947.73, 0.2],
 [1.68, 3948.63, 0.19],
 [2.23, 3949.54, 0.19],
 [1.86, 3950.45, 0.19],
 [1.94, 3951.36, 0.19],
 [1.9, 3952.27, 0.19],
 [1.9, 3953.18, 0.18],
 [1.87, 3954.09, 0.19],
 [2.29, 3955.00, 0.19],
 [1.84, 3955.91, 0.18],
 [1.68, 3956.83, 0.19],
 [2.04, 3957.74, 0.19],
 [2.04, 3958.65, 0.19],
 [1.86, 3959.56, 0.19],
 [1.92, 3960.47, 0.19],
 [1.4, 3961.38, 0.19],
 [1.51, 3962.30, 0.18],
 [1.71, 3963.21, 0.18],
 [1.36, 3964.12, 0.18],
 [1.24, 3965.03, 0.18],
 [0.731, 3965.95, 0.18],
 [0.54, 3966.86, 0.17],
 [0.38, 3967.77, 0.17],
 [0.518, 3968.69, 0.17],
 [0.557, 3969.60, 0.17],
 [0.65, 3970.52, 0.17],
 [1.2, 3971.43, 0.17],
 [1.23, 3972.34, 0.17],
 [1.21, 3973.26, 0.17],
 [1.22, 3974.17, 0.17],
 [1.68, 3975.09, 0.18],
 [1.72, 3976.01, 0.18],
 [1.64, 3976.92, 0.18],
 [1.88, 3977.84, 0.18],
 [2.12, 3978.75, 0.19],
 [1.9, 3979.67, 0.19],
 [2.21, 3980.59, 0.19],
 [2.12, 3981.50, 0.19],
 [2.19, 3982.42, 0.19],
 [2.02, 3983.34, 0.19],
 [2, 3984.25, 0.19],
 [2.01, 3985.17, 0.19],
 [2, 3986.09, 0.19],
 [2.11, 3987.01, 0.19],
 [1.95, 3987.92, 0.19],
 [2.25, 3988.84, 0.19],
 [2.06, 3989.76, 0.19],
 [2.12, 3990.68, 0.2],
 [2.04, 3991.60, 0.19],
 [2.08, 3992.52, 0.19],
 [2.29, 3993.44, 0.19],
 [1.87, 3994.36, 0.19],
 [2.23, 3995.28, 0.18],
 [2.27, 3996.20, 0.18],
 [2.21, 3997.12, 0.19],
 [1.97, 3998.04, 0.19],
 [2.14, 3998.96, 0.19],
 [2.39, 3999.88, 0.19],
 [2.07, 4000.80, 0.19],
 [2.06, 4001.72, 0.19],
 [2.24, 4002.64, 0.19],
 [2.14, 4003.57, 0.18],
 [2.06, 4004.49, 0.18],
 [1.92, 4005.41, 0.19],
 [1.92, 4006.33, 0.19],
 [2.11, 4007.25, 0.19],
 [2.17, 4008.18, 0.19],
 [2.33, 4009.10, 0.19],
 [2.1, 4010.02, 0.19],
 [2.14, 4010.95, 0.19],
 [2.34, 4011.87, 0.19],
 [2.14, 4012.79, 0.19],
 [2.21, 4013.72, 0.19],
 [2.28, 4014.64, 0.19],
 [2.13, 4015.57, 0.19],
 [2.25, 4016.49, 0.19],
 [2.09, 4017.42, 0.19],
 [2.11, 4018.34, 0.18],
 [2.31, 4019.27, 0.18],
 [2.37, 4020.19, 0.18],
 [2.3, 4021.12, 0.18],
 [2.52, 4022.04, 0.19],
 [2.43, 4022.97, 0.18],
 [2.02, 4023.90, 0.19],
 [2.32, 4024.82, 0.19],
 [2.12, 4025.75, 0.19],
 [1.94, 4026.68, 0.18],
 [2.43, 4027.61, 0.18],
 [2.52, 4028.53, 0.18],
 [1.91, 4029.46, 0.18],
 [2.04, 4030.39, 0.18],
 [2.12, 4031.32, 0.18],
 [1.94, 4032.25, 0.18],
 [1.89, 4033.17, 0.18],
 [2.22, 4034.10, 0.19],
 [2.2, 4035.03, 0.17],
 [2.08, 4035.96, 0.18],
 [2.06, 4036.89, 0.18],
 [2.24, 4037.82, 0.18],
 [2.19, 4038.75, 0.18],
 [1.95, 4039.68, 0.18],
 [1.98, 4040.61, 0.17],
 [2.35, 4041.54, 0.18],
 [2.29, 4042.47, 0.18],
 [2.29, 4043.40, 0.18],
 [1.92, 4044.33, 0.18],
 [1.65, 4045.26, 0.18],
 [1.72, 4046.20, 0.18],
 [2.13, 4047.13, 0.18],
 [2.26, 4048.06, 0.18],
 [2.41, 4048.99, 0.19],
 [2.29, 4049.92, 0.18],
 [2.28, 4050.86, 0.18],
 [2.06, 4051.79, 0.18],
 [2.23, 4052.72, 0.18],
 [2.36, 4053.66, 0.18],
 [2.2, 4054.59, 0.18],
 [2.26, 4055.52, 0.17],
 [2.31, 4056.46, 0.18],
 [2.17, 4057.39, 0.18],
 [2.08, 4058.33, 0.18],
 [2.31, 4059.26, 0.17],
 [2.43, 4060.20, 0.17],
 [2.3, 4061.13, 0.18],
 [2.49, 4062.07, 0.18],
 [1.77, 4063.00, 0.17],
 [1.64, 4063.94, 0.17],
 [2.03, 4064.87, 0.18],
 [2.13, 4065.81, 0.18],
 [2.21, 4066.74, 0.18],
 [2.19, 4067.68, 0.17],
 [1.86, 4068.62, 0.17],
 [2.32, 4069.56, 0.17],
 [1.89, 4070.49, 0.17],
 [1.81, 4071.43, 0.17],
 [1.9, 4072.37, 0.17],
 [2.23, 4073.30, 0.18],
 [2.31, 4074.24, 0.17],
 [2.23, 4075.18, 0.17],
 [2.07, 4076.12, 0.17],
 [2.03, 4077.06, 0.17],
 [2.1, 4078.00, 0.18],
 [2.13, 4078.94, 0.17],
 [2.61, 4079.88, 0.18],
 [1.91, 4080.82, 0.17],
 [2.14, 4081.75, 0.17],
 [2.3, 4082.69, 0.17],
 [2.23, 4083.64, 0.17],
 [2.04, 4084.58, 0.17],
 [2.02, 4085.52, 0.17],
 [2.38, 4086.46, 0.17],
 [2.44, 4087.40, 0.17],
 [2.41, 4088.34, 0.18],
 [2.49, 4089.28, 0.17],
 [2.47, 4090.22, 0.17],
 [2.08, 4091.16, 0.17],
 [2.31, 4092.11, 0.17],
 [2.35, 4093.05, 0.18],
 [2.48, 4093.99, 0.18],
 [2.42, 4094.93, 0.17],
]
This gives 1.4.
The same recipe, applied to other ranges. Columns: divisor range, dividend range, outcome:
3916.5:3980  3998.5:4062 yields 1.60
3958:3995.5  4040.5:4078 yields 1.35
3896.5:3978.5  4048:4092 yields 1.53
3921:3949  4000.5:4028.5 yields 1.84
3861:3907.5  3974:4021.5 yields 1.23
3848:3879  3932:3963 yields 0.87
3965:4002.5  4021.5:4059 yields 1.27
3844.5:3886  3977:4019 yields 1.19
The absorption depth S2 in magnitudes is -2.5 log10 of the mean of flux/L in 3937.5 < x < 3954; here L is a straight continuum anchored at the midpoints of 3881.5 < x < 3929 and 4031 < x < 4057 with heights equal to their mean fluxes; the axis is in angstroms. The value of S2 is 0.106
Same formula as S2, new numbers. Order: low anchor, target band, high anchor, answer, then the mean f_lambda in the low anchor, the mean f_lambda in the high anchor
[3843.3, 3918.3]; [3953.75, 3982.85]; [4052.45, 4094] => 0.311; 1.87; 2.19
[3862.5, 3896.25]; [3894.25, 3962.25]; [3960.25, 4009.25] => 0.101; 1.8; 1.77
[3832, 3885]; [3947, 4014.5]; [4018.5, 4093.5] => 0.104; 1.76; 2.17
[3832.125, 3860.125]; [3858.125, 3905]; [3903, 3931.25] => -0.077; 1.64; 1.7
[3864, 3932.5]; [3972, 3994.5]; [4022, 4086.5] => 0.023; 1.74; 2.14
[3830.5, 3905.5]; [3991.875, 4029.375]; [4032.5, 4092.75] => -0.071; 1.74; 2.16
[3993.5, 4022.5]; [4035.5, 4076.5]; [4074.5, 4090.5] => 0.040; 2.18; 2.23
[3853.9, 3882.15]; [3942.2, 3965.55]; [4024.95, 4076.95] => 0.124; 1.82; 2.13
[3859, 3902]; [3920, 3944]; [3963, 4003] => 0.453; 1.79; 1.74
